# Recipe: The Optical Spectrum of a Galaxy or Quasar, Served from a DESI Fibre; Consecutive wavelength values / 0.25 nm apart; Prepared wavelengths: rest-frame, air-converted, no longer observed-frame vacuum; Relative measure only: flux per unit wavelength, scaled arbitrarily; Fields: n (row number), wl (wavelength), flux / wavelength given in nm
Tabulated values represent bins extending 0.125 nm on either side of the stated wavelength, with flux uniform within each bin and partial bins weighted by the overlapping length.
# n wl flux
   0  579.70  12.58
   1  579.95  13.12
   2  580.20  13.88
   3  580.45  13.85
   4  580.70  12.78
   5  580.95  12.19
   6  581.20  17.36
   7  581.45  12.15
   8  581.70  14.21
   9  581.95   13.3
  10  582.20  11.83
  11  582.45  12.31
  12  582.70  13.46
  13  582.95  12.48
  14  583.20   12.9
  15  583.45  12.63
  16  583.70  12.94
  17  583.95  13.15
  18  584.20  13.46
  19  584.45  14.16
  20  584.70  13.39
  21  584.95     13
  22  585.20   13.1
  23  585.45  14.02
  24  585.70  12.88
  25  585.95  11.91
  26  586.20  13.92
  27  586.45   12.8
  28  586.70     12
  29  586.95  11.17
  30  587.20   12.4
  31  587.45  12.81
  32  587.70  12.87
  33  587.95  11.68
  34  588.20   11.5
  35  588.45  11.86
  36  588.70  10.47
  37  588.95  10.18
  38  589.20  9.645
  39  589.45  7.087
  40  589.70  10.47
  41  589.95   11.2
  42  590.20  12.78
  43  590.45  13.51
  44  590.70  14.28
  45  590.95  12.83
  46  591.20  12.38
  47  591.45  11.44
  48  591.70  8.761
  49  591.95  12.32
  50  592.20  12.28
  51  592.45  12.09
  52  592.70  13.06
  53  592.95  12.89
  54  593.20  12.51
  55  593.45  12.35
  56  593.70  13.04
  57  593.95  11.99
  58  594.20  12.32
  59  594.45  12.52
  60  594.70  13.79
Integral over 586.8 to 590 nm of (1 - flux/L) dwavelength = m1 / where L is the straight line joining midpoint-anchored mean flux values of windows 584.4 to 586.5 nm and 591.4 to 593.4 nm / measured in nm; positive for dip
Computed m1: 0.420 nm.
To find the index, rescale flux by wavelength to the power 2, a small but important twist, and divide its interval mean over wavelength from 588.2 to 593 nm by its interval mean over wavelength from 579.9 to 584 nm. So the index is 0.9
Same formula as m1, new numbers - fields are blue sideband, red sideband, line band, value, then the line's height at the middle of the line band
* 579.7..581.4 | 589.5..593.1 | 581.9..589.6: 0.379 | 12.9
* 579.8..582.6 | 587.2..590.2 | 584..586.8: -0.256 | 12.1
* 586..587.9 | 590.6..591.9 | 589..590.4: 0.198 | 12.1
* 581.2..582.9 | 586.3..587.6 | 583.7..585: -0.066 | 12.8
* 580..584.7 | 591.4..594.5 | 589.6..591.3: -0.018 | 12.4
